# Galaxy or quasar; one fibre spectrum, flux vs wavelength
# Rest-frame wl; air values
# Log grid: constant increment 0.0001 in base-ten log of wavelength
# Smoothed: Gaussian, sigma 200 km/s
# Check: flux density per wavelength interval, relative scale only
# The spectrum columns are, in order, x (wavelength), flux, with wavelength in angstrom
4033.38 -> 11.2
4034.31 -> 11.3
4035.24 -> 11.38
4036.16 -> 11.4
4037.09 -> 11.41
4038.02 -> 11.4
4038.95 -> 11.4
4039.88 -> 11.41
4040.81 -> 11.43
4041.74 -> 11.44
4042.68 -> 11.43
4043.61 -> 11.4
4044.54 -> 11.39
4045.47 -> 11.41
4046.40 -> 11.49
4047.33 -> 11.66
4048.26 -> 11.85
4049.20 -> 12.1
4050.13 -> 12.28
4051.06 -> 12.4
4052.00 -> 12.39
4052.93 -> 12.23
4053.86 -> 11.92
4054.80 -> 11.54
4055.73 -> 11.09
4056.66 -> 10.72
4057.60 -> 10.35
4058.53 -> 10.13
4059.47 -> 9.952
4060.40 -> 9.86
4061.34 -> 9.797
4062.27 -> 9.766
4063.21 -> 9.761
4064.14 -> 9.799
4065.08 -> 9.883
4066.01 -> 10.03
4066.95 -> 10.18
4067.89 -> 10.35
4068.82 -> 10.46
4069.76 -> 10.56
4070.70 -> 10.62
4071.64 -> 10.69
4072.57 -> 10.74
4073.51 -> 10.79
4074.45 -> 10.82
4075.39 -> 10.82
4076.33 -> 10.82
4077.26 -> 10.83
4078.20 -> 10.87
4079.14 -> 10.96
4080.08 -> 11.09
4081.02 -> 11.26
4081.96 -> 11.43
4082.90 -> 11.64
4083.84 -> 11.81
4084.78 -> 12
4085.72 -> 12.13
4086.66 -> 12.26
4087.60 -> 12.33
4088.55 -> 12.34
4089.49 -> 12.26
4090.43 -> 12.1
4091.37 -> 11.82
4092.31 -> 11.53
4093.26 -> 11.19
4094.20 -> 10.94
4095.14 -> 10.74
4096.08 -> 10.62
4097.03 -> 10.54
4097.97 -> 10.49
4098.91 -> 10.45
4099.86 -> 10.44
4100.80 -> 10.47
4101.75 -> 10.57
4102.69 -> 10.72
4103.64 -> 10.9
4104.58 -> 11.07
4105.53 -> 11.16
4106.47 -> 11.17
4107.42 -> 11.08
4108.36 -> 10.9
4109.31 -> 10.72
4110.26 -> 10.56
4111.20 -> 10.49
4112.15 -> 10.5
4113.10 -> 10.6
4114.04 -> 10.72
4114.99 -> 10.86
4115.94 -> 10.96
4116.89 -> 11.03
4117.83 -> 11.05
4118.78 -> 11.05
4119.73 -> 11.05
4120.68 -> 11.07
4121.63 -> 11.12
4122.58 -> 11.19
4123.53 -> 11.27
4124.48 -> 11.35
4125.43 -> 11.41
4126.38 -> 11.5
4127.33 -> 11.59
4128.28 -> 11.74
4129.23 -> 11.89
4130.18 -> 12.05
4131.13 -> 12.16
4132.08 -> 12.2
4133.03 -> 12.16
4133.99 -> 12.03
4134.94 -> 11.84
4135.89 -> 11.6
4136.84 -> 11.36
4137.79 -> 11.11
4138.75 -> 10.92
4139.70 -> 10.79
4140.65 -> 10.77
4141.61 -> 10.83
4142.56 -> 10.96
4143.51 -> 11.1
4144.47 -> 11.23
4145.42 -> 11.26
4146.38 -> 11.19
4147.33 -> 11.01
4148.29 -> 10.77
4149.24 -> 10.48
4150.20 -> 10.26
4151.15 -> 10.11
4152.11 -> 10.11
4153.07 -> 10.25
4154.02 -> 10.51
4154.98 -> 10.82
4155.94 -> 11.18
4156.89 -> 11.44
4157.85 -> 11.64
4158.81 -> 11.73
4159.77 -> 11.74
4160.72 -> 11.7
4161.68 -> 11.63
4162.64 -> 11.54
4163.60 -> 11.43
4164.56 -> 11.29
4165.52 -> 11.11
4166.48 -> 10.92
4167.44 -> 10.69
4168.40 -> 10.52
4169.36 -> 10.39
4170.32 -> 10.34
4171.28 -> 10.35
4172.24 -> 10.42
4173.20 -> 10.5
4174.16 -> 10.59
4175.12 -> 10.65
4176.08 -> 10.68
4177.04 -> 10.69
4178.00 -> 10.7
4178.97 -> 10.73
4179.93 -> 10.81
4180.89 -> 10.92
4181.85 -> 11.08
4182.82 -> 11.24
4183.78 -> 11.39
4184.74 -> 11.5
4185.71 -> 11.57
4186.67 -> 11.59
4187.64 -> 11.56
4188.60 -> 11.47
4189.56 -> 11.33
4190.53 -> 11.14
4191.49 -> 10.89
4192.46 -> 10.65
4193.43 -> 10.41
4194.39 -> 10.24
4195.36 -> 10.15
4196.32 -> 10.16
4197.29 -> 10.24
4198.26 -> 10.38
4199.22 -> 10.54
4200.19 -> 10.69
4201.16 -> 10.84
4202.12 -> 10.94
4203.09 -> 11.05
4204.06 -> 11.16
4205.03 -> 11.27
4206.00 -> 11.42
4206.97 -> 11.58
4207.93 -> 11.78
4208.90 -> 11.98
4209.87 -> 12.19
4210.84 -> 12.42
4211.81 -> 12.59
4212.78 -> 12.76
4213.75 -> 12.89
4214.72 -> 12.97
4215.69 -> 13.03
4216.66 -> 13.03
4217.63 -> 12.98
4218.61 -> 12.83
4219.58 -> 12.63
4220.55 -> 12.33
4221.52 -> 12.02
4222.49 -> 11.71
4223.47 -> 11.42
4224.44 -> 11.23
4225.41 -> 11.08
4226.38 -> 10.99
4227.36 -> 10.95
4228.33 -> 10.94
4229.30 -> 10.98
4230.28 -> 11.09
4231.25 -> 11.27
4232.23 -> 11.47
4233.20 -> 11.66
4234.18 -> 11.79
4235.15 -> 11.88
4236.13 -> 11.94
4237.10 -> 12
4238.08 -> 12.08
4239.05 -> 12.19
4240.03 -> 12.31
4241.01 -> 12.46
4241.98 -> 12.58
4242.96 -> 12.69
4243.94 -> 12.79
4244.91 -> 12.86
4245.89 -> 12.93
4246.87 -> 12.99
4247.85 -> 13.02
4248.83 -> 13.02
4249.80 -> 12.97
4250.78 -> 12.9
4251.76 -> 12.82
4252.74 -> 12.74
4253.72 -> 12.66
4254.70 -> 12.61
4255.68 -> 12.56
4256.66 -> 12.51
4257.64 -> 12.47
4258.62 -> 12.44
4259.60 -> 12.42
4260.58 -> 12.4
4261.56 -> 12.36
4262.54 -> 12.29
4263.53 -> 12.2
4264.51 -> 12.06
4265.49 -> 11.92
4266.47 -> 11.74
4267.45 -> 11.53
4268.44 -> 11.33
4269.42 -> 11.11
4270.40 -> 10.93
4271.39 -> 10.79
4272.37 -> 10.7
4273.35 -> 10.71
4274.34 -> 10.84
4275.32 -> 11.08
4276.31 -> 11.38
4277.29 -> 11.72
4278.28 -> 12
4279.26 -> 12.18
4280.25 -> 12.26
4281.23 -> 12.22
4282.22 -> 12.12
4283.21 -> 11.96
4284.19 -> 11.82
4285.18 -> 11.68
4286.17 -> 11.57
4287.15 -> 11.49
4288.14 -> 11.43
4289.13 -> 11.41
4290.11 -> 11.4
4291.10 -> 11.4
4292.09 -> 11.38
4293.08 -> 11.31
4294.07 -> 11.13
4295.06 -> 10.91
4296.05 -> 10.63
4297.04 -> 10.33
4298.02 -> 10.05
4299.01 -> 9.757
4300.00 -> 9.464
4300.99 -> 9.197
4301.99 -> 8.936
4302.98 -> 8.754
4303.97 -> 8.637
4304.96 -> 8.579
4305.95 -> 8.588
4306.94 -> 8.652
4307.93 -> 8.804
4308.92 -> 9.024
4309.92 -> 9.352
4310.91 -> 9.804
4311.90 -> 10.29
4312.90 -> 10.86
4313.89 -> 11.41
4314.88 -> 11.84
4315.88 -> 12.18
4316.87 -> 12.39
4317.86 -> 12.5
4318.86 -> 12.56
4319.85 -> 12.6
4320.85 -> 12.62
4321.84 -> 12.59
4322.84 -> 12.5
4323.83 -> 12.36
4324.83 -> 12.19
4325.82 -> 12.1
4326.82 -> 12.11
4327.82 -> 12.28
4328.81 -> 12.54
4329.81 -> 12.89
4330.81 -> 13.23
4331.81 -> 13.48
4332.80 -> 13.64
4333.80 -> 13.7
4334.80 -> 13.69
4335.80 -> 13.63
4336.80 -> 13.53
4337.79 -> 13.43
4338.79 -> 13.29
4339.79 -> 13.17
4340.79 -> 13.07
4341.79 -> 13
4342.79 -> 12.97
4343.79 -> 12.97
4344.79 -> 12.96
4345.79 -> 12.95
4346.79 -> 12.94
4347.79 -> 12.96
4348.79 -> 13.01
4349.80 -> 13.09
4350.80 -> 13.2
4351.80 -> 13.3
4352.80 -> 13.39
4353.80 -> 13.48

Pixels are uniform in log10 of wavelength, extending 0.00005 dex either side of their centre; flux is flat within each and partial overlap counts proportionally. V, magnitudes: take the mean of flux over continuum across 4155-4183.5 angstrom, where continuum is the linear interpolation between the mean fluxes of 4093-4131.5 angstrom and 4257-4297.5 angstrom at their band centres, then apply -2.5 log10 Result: 0.02 mag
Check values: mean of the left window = 11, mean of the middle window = 11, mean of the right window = 11.6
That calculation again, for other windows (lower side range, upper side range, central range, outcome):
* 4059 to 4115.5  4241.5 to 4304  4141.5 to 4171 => 0.02 mag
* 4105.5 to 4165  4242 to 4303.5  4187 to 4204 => 0.06 mag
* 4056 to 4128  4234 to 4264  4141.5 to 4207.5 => 0.08 mag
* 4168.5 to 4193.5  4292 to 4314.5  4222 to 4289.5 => -0.17 mag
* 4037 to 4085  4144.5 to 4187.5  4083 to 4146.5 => -0.03 mag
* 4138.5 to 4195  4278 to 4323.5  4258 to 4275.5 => -0.07 mag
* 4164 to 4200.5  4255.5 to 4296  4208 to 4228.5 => -0.09 mag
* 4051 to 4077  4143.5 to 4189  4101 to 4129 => -0.02 mag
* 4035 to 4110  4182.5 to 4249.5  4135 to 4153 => 0.05 mag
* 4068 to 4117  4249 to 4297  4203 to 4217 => -0.06 mag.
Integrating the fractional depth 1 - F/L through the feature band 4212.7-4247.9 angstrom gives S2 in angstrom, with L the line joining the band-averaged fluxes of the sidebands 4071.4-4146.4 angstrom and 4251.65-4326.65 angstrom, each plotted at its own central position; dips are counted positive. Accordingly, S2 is -2.6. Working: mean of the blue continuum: 11.2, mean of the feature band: 12.1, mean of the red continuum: 11.3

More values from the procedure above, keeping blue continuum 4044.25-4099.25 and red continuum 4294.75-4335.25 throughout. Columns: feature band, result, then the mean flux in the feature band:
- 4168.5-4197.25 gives 0.8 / 10.8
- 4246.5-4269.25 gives -2.6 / 12.4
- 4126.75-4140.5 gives -0.7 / 11.7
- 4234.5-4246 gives -1.3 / 12.4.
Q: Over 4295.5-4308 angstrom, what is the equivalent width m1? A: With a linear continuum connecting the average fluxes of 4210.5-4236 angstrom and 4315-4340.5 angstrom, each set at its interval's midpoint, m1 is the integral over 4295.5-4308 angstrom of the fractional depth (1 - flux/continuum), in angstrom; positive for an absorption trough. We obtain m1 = 3.30 angstrom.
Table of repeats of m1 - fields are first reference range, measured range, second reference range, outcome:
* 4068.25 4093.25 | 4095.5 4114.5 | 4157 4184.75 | 0.9 angstrom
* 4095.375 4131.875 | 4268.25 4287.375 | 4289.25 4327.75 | -1.2 angstrom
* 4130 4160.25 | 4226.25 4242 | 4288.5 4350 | -0.3 angstrom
